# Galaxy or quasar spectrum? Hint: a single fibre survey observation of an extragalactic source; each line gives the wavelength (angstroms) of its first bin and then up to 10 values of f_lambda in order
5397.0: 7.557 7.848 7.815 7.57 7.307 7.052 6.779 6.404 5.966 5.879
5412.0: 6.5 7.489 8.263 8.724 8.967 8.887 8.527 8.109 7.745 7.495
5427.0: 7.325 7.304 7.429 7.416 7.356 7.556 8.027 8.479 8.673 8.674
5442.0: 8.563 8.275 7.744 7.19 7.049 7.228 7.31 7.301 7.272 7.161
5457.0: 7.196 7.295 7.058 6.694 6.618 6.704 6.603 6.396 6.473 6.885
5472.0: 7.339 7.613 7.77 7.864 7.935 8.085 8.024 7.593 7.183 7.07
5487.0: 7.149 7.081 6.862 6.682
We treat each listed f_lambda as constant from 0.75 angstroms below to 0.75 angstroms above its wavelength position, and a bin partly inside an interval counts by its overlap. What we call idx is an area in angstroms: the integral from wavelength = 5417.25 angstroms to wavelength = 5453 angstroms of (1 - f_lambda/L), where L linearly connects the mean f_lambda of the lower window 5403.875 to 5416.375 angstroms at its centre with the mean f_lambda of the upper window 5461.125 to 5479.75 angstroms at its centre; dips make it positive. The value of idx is -4.5 angstroms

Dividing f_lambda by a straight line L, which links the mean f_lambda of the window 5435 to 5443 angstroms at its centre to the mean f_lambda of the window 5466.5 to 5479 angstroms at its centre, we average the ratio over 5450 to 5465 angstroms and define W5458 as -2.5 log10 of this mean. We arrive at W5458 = 0.109 mag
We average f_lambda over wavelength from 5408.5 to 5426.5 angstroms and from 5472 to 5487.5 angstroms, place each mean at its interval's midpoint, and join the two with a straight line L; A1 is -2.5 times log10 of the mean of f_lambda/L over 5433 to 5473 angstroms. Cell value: 0.04 mag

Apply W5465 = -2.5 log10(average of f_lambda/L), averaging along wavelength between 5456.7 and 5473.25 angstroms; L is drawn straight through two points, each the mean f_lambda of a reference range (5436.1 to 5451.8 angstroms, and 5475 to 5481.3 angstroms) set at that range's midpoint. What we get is 0.16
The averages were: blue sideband 7.92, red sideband 7.95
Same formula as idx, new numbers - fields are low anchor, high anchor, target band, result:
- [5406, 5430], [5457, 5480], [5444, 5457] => 0.0 angstroms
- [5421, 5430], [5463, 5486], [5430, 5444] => -0.9 angstroms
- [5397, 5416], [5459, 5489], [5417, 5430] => -1.6 angstroms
